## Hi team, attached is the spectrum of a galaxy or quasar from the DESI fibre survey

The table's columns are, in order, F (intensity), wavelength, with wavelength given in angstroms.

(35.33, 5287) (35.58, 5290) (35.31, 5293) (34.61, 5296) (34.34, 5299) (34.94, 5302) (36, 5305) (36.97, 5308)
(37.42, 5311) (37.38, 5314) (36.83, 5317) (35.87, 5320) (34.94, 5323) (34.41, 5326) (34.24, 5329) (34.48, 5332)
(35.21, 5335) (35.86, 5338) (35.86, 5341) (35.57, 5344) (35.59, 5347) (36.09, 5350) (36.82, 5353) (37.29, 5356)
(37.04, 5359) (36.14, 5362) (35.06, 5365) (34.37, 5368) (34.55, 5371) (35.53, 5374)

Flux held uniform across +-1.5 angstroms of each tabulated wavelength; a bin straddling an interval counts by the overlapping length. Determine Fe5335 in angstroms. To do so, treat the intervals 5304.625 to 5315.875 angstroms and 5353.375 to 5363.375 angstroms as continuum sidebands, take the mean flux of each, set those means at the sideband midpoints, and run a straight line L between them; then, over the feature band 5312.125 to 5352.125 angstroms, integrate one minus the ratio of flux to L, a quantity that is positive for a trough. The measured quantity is 1.45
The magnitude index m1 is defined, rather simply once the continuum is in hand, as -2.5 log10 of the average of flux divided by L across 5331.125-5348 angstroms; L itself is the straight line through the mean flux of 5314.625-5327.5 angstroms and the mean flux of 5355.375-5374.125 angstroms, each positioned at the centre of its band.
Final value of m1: 0.006 mag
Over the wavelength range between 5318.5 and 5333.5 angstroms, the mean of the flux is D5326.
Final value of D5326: 34.8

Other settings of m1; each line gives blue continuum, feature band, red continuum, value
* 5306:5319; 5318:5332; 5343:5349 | 0.05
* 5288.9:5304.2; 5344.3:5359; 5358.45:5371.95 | -0.03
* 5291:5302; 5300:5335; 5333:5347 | -0.02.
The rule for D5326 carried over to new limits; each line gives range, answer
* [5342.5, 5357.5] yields 36.3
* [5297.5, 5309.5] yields 35.6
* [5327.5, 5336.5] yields 34.6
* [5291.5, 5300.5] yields 34.8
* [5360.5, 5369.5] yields 35.2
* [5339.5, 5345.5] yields 35.7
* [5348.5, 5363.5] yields 36.7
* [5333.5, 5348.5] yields 35.6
